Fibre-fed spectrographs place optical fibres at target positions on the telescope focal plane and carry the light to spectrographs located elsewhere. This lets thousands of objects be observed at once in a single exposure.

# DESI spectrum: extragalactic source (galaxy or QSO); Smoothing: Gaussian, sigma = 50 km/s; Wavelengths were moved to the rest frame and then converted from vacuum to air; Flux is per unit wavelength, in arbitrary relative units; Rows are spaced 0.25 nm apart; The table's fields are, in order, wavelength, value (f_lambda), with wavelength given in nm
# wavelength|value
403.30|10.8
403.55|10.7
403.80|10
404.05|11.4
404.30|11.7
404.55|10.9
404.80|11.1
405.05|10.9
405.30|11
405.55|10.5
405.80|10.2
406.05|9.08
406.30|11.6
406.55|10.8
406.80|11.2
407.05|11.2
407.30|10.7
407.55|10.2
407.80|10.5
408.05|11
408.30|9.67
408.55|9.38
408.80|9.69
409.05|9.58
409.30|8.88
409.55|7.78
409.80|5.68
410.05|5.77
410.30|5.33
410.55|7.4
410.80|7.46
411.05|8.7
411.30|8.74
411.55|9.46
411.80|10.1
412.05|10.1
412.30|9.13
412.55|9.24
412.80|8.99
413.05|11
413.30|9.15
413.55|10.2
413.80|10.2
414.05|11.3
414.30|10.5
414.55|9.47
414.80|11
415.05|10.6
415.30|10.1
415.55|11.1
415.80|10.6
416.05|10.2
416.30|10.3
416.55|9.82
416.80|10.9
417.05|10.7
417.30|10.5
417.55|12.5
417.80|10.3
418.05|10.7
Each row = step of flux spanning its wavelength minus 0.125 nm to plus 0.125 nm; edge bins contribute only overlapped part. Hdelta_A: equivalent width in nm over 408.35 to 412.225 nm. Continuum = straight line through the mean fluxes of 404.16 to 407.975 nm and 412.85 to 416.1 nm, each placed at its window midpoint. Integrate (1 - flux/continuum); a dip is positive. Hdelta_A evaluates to 0.83 nm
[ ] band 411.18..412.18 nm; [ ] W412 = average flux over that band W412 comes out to 9.6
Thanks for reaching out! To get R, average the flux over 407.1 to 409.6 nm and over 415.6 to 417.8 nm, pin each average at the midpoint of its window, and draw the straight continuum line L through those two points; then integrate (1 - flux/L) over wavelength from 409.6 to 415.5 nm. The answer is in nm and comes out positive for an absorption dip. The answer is 0.67 nm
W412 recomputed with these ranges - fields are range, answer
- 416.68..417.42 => 10.7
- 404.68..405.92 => 10.7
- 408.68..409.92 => 8.33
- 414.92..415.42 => 10.4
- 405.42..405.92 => 10.4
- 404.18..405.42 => 11.1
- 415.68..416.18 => 10.4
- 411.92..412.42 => 9.62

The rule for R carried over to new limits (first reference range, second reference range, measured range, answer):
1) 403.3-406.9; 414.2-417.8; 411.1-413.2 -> 0.22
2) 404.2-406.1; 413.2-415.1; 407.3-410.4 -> 0.54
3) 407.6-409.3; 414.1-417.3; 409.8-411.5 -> 0.48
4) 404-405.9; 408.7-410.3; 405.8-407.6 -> -0.19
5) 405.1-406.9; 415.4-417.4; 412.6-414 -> 0.08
